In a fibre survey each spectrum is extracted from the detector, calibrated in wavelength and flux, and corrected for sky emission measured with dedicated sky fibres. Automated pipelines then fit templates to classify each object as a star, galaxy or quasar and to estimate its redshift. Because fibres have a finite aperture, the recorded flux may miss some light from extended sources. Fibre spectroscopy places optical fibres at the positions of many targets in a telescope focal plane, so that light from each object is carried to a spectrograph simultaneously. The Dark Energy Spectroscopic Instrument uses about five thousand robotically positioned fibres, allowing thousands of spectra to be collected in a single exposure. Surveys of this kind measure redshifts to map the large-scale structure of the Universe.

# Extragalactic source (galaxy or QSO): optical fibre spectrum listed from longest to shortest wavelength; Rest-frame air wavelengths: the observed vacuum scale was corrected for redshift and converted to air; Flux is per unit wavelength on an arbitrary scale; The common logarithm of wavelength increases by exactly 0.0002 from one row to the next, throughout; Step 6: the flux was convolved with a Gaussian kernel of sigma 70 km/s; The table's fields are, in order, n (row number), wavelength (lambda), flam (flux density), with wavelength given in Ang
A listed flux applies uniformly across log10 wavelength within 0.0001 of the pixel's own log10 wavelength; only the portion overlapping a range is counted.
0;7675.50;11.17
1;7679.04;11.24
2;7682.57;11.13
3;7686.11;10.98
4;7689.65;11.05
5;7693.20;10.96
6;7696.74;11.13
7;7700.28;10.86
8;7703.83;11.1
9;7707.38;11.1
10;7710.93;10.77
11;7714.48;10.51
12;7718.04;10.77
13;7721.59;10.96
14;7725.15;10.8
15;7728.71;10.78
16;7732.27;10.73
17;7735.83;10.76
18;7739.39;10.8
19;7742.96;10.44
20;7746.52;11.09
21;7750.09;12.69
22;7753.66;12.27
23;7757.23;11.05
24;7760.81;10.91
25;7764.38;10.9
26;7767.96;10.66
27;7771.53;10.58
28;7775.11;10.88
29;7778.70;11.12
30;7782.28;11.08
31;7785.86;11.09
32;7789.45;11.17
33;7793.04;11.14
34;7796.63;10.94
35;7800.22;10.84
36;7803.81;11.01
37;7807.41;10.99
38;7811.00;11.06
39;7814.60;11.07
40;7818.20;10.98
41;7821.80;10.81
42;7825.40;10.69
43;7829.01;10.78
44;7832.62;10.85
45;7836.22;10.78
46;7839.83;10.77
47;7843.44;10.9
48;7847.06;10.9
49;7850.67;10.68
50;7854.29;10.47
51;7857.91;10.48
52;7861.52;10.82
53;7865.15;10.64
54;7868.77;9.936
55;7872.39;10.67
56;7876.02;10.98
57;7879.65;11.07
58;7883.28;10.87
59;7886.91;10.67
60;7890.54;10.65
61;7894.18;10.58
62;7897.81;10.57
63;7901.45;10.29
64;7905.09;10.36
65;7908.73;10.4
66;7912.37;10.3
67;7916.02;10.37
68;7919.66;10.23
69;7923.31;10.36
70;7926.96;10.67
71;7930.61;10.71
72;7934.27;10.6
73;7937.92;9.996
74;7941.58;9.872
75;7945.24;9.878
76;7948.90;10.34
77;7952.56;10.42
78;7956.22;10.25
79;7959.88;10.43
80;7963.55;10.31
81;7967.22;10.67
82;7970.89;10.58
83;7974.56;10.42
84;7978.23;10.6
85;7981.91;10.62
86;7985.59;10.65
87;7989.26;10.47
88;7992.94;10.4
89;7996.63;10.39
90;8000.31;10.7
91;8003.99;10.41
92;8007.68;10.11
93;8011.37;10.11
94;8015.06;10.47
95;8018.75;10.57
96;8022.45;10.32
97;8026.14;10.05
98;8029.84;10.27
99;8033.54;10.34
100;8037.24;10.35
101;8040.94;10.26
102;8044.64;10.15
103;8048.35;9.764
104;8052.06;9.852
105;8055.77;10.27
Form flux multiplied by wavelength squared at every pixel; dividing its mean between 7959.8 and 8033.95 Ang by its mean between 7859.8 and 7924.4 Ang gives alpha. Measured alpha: 1.02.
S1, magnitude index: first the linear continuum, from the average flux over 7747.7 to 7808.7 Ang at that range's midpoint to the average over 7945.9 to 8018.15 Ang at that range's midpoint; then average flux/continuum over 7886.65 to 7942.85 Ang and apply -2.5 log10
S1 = 0.03 mag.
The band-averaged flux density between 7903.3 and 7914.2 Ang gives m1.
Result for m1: 10.4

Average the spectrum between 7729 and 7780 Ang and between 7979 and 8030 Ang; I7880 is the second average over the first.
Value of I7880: 0.9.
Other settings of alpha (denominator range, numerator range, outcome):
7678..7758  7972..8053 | 1.01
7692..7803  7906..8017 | 1.00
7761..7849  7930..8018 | 0.99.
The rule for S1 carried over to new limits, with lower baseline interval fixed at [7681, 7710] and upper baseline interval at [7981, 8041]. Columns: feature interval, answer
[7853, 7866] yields 0.009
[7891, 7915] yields 0.018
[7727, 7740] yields 0.018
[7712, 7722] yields 0.026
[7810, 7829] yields -0.013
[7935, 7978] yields 0.019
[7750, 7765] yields -0.057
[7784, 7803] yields -0.021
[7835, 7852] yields -0.008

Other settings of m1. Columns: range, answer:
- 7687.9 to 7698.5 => 11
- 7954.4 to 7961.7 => 10.3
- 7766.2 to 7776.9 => 10.7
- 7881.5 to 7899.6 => 10.7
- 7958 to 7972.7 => 10.5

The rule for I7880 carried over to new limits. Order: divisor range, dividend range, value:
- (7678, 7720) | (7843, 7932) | 0.96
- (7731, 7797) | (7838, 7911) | 0.96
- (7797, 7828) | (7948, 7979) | 0.96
